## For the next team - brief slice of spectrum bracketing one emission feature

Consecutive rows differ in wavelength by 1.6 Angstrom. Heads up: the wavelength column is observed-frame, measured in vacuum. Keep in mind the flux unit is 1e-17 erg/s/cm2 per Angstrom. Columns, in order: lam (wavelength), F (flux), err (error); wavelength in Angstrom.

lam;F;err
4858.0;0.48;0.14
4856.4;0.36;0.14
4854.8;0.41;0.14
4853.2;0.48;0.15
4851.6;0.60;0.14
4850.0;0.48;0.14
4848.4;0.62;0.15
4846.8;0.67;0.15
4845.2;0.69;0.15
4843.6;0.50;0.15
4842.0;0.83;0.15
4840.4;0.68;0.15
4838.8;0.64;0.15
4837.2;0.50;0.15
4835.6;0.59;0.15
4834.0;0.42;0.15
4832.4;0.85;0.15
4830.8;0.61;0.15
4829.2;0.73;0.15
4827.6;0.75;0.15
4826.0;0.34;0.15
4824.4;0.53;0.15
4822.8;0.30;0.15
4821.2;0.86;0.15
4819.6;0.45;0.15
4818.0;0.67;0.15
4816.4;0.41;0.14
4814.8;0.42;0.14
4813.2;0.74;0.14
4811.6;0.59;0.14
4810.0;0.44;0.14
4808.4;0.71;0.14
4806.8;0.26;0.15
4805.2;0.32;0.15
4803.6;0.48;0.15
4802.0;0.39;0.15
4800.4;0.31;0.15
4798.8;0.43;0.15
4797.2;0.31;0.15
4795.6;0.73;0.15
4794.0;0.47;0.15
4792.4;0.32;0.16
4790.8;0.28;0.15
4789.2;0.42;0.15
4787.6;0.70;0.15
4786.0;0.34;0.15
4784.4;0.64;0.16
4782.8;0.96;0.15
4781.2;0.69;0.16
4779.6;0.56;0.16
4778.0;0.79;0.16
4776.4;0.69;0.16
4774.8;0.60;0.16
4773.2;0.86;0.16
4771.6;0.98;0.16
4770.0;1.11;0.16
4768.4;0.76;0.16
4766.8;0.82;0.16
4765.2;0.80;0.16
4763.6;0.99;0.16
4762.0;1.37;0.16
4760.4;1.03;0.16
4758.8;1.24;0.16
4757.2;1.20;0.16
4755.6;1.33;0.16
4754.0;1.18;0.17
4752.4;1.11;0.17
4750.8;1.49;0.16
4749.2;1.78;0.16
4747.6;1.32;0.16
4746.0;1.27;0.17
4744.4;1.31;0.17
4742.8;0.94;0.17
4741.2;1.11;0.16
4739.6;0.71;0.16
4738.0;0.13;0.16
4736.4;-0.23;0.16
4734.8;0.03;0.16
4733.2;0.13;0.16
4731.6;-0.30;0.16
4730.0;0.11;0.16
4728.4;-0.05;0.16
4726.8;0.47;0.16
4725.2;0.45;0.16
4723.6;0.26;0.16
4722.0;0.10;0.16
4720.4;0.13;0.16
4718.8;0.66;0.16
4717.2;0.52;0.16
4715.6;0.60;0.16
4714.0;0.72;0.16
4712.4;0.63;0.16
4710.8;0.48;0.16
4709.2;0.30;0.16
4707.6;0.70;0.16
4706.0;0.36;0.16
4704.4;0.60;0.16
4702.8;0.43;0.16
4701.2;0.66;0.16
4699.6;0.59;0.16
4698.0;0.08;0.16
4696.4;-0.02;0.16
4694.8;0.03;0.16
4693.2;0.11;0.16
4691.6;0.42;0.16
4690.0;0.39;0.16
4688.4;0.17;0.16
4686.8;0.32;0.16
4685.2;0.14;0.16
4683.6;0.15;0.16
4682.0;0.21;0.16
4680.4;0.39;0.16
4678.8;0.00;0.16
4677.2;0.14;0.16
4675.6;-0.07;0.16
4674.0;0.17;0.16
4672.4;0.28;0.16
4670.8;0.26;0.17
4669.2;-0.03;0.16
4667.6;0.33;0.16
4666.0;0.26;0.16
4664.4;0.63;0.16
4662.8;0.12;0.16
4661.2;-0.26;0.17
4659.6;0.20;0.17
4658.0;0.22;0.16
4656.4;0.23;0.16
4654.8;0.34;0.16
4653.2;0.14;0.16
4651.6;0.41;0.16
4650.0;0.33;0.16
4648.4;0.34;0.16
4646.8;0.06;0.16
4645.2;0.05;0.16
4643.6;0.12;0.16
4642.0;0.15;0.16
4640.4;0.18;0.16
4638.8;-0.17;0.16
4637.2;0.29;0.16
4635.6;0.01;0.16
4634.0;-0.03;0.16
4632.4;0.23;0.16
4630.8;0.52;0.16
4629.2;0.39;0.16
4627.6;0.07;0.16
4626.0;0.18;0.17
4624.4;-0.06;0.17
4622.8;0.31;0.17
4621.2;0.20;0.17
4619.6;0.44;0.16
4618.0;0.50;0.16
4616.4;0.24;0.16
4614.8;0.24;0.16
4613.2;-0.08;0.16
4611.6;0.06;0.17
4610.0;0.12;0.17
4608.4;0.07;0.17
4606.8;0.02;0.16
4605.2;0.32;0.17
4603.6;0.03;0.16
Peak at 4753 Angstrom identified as Lyman alpha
